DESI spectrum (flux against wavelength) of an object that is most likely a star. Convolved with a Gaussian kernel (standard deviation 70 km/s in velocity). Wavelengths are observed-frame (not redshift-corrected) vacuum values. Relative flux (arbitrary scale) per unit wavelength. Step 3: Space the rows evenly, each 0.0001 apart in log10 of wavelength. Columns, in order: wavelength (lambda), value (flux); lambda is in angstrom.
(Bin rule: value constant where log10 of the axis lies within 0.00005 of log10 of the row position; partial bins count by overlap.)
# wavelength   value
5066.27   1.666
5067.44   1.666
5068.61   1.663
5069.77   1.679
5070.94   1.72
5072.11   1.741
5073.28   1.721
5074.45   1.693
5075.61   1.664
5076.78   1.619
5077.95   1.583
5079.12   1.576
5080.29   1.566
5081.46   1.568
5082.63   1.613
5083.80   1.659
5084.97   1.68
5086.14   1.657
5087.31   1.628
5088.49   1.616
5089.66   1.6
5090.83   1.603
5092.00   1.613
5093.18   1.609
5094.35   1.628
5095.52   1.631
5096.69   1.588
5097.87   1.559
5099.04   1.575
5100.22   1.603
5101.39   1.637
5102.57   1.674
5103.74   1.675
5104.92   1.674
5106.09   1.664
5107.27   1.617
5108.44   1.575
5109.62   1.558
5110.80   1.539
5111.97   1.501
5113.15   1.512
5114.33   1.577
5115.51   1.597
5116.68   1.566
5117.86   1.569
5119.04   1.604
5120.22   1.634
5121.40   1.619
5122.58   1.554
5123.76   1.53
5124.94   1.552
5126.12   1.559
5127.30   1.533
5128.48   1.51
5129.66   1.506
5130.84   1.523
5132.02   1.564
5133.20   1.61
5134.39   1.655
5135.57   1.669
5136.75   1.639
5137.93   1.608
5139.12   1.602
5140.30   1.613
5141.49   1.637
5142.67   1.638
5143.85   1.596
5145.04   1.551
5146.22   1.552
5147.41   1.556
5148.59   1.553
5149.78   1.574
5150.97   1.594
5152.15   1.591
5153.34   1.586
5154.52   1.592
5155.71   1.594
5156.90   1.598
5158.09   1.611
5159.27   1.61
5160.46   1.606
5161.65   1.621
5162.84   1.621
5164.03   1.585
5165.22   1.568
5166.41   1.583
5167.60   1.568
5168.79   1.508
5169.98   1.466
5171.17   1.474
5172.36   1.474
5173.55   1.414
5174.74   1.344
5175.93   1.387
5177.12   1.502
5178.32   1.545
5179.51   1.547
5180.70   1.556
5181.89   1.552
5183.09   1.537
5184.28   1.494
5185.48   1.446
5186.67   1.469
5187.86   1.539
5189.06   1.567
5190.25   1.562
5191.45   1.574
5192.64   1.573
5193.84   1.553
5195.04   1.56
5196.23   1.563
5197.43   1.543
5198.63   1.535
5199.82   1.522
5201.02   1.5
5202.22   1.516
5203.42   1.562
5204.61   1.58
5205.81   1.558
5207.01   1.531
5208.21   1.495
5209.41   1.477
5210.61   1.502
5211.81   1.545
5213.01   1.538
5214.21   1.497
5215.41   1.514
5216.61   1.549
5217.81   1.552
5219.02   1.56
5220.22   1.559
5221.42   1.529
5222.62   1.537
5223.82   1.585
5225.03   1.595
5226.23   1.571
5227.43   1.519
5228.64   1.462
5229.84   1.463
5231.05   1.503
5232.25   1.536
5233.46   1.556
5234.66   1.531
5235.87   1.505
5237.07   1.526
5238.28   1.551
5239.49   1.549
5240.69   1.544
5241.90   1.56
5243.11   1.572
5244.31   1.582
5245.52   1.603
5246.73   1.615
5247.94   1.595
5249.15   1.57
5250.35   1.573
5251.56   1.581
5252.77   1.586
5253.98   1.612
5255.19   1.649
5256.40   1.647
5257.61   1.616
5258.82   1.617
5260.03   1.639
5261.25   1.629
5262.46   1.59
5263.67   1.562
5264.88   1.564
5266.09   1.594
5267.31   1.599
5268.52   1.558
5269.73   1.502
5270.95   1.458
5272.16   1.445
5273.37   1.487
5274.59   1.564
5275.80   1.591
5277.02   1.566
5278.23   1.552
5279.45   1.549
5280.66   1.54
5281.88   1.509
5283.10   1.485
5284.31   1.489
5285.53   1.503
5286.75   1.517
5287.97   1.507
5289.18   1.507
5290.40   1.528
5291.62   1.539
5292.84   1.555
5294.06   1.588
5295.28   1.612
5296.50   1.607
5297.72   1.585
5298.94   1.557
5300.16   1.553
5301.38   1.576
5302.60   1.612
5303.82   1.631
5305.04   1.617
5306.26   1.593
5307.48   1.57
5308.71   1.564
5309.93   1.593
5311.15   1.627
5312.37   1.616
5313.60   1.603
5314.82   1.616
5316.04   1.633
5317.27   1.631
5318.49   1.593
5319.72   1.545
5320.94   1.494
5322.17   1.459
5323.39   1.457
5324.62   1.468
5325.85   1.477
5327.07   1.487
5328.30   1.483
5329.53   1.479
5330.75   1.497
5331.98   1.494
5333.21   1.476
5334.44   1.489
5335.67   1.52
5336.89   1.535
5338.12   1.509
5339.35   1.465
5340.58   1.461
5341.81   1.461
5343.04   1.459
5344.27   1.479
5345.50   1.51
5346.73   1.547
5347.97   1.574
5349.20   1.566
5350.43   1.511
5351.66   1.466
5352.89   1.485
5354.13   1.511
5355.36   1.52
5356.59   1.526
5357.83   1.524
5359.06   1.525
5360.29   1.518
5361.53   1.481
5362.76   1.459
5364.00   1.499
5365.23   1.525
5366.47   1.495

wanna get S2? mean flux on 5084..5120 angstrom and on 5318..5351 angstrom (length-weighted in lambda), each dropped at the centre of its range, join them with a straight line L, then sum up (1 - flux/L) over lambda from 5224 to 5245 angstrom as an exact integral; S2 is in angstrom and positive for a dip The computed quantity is 0.1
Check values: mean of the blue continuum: 1.61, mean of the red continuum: 1.5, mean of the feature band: 1.54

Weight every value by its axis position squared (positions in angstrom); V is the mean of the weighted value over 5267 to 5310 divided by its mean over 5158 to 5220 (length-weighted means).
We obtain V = 1.1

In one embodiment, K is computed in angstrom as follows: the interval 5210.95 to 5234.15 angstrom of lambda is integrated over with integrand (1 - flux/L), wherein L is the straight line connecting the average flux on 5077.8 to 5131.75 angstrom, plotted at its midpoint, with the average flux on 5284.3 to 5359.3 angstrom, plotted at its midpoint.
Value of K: 0.4 angstrom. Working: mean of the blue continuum 1.59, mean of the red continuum 1.54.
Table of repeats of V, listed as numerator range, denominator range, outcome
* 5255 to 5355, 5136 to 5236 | 1.05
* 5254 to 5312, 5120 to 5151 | 1.05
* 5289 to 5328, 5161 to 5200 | 1.08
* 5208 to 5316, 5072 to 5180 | 1.04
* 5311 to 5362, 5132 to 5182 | 1.04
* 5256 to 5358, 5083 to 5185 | 1.04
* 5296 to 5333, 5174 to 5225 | 1.06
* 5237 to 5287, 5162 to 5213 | 1.06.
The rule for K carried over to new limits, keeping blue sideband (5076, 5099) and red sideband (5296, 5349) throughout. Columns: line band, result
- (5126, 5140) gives 0.12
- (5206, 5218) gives 0.40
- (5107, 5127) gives 0.42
